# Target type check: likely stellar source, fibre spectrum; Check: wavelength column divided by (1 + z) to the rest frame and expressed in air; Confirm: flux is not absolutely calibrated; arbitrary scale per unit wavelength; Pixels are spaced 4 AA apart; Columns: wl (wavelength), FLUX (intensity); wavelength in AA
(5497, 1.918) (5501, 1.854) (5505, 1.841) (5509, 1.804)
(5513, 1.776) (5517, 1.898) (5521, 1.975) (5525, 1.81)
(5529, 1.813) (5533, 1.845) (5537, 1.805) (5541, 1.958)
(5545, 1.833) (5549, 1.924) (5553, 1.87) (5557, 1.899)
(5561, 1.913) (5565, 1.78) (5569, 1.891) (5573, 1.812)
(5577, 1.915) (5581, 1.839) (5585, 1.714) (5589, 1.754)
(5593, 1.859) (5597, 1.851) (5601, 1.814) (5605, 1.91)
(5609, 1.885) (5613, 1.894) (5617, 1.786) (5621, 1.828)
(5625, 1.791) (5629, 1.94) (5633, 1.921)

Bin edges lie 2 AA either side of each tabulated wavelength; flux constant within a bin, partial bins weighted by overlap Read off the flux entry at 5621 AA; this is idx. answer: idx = 1.828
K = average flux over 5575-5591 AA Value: 1.81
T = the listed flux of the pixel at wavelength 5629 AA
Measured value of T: 1.94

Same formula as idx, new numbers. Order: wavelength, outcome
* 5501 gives 1.854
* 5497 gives 1.918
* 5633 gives 1.921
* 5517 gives 1.898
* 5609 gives 1.885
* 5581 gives 1.839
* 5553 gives 1.87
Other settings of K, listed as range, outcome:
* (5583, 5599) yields 1.79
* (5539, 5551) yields 1.91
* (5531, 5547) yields 1.86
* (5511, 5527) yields 1.86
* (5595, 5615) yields 1.87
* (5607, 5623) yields 1.85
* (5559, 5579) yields 1.86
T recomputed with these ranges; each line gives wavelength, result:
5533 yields 1.845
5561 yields 1.913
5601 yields 1.814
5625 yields 1.791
